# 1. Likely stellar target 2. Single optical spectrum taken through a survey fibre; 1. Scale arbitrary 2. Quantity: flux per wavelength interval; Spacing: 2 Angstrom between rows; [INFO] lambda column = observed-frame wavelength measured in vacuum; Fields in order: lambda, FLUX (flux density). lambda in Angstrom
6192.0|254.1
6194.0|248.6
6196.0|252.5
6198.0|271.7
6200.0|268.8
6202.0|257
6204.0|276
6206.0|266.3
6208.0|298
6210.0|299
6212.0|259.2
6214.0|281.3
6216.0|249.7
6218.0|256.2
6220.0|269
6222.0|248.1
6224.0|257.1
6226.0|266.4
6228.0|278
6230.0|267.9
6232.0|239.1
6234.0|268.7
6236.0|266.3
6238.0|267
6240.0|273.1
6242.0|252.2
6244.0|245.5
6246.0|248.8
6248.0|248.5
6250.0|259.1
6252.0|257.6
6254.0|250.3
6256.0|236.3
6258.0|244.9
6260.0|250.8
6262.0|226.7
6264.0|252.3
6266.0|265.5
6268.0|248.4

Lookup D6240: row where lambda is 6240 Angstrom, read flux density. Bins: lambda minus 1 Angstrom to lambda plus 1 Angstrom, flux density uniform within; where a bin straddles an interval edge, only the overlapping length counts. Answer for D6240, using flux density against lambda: 273.1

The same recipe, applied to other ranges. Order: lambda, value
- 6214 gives 281.3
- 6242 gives 252.2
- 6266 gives 265.5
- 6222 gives 248.1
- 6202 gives 257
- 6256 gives 236.3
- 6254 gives 250.3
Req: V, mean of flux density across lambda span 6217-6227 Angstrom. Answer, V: 259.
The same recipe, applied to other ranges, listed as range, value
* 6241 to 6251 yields 251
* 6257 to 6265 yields 244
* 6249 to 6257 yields 251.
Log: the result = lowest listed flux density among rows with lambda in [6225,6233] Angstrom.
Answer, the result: 239.1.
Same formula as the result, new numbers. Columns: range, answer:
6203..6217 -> 249.7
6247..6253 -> 248.5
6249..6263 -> 226.7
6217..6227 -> 248.1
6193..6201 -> 248.6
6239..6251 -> 245.5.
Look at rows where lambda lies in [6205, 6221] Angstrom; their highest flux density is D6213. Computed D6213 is 299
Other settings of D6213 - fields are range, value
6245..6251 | 259.1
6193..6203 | 271.7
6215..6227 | 269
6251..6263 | 257.6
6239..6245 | 273.1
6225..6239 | 278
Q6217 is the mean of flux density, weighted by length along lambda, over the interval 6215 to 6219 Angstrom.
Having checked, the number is 253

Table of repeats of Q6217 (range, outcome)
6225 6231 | 271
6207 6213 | 285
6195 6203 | 262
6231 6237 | 258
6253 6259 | 244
